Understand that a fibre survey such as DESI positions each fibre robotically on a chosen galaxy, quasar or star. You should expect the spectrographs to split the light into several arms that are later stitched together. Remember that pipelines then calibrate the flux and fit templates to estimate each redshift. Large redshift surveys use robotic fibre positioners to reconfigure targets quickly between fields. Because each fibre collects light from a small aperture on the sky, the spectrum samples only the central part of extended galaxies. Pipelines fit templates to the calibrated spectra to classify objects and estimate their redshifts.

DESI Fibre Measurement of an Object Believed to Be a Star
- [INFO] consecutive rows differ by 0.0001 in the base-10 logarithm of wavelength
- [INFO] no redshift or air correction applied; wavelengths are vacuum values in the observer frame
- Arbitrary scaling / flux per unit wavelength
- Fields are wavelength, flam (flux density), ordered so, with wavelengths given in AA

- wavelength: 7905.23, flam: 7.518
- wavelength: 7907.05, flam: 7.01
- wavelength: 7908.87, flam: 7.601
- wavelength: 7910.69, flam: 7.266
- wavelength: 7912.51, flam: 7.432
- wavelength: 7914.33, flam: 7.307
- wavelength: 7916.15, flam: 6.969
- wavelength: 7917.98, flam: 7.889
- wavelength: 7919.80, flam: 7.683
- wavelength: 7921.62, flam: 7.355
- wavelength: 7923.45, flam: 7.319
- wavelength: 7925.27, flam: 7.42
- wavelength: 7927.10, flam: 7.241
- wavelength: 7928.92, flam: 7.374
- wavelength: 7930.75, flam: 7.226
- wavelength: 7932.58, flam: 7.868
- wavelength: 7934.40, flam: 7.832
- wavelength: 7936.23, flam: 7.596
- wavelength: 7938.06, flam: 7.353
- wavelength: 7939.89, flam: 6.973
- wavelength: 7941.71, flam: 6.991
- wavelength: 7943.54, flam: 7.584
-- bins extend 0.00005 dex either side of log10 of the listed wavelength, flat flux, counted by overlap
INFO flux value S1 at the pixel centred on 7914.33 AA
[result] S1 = 7.307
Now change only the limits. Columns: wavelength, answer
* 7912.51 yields 7.432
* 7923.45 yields 7.319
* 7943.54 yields 7.584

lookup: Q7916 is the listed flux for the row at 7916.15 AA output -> 6.969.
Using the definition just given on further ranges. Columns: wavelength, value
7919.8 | 7.683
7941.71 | 6.991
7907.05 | 7.01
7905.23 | 7.518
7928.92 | 7.374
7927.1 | 7.241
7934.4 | 7.832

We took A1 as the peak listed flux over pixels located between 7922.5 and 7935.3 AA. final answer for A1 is 7.868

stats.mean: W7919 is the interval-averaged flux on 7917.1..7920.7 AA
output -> 7.79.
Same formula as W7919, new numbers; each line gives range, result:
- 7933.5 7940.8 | 7.43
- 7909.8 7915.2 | 7.34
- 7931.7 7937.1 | 7.77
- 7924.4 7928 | 7.32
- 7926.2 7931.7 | 7.28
